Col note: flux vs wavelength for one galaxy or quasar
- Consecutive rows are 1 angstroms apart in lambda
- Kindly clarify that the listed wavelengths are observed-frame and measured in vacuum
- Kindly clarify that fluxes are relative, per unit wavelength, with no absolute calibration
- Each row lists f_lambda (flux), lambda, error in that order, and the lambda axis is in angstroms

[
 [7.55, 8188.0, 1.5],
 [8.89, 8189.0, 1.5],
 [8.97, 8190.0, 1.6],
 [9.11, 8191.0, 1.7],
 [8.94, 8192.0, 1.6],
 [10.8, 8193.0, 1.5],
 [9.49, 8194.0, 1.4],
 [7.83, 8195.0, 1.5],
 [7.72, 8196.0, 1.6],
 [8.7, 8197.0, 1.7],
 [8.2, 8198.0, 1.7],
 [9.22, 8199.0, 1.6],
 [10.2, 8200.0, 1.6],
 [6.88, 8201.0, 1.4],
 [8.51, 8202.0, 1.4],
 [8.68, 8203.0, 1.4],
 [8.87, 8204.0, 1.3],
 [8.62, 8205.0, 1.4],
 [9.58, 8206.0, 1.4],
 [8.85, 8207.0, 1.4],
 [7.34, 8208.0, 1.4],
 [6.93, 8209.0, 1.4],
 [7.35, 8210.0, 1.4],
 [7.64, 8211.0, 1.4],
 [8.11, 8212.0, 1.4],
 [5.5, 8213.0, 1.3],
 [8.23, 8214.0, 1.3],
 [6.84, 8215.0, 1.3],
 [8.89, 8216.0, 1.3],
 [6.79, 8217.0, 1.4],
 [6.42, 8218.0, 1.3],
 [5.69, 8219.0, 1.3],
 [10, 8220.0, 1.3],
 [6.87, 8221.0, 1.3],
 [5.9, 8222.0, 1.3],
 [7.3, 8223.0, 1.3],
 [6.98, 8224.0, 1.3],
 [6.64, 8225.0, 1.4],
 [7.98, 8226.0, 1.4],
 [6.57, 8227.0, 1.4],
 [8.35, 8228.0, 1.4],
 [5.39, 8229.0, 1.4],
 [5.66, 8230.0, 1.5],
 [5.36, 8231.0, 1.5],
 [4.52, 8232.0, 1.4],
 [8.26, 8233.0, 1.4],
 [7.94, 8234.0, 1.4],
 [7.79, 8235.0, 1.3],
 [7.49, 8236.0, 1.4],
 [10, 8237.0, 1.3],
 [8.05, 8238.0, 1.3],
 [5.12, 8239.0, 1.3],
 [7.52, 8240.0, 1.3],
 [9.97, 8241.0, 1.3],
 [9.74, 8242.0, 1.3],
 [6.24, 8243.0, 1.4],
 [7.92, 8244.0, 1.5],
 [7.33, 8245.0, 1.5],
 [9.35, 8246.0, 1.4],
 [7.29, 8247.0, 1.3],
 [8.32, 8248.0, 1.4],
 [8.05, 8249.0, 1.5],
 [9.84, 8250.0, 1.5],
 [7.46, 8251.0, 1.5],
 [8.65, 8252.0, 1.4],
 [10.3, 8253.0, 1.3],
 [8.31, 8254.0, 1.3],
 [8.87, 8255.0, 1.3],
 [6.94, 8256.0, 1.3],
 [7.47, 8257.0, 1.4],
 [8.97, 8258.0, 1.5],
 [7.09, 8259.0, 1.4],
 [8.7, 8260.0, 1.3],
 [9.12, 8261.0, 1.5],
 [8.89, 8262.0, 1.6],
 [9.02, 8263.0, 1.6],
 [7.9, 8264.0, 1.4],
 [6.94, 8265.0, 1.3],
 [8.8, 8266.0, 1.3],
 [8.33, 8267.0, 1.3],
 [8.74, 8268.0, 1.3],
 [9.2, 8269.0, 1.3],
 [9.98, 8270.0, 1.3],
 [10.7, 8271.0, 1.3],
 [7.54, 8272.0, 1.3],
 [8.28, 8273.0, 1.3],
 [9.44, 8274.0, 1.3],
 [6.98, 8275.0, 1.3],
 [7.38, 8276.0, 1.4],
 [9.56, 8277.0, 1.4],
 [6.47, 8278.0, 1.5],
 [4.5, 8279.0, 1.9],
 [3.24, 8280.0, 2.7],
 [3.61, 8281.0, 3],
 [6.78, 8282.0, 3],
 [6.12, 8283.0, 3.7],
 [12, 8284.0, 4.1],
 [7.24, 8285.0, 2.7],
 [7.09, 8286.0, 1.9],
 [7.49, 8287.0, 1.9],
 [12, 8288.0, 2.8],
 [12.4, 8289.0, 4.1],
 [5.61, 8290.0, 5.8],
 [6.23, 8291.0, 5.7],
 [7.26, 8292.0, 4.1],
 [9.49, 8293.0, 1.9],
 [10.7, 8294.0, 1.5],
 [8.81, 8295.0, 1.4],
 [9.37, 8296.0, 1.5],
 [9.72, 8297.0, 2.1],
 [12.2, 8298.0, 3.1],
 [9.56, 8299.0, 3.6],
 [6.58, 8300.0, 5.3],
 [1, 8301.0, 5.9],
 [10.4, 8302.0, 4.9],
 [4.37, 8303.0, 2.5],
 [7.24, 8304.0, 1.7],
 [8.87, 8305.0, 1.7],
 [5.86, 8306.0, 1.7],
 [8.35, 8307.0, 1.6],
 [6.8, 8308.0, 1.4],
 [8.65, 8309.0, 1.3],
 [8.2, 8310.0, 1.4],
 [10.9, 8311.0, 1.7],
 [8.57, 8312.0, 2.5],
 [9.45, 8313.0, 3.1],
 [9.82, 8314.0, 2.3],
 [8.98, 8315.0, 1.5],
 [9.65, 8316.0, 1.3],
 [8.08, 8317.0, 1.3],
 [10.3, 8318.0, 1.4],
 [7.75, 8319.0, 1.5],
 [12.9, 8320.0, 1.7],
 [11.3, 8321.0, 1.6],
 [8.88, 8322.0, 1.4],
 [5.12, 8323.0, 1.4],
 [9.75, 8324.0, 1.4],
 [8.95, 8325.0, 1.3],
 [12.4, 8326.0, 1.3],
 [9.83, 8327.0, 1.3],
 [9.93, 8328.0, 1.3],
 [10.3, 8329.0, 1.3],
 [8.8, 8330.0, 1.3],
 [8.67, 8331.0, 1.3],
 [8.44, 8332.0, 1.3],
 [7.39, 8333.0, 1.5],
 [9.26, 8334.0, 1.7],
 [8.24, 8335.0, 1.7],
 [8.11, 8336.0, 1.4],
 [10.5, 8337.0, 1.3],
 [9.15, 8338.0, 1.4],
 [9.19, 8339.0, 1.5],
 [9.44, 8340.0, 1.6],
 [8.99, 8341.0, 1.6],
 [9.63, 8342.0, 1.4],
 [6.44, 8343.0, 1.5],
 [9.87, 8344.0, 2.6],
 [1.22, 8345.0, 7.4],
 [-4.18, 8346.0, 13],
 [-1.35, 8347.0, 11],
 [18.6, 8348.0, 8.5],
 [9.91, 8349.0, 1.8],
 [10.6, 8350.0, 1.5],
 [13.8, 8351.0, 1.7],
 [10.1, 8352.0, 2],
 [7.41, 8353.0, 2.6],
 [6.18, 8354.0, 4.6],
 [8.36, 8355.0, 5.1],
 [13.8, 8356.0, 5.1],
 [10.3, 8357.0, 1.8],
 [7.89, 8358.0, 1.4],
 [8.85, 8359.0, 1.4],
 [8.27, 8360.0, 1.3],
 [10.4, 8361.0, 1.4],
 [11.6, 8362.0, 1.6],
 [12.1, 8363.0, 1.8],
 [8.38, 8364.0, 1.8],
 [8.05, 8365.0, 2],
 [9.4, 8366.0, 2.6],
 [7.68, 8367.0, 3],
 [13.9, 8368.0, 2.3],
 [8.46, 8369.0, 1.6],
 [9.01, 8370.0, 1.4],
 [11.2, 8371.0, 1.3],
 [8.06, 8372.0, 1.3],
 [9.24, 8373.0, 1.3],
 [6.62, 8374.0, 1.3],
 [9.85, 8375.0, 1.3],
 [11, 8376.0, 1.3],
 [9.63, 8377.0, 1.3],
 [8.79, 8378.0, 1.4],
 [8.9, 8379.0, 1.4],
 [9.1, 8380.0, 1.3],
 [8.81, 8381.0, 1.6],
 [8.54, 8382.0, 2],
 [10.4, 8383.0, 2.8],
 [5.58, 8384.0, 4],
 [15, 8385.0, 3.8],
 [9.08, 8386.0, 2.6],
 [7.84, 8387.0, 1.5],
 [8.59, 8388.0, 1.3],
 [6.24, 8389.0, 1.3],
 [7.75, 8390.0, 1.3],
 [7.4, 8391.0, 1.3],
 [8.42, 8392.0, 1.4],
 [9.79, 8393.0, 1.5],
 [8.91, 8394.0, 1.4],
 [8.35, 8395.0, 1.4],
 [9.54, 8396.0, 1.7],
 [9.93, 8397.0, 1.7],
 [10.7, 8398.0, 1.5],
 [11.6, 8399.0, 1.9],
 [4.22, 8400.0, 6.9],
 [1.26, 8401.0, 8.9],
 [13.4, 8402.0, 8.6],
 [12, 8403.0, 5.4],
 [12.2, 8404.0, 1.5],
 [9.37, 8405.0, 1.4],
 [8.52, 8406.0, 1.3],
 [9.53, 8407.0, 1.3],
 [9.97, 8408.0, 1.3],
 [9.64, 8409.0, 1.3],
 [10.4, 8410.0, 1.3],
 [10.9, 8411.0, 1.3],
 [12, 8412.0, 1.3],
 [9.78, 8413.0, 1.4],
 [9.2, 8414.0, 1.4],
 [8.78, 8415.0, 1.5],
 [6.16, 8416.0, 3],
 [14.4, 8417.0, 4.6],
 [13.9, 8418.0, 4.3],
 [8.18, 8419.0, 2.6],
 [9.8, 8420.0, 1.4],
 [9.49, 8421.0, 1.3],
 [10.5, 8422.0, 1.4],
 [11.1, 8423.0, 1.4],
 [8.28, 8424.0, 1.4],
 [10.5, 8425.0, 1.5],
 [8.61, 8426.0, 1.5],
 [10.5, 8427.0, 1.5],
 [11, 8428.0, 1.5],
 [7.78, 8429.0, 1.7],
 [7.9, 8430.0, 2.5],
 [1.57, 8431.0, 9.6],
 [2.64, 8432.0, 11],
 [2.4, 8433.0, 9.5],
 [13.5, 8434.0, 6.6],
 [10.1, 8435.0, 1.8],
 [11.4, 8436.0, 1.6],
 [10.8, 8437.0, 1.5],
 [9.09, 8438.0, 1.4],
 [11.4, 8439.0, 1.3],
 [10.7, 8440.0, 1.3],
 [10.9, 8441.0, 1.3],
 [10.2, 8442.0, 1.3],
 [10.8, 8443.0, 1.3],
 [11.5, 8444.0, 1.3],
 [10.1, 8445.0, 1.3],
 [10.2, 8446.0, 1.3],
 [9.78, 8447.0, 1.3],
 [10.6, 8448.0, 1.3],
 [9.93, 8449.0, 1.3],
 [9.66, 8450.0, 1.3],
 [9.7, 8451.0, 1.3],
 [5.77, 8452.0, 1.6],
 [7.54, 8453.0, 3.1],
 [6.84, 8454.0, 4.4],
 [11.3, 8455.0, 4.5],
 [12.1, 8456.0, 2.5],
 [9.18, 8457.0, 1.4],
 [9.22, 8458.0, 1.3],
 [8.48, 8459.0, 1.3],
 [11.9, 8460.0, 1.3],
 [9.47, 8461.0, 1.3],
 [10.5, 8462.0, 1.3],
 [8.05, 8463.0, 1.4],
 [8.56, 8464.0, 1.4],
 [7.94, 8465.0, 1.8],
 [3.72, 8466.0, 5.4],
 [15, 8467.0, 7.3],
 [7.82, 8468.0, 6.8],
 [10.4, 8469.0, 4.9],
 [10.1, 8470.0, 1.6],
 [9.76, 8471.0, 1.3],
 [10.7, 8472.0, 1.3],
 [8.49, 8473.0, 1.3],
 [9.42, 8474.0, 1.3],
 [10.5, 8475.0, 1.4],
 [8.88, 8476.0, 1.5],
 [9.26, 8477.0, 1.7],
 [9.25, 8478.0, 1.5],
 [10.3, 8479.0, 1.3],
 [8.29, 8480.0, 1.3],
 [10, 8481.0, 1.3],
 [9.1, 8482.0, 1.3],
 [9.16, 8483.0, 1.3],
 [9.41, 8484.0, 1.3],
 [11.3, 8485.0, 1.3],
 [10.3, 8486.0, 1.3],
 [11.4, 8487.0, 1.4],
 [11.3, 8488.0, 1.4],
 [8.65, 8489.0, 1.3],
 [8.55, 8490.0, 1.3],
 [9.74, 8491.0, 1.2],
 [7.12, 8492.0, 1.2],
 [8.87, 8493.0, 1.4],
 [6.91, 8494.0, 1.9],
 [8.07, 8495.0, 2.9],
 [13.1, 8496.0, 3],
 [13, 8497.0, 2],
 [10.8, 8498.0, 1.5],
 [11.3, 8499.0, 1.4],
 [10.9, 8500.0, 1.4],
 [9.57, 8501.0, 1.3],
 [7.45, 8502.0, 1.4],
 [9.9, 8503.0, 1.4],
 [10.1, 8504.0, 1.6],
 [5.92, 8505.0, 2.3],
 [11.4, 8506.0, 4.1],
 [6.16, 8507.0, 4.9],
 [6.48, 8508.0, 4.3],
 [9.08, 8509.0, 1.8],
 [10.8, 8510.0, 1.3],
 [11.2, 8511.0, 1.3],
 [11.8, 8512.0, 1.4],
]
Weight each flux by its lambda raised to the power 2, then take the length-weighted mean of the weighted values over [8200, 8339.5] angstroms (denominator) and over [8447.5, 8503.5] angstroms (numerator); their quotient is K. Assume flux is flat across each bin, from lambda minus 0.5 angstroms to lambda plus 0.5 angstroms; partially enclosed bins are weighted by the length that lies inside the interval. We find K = 1.2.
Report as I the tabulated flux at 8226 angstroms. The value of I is 7.98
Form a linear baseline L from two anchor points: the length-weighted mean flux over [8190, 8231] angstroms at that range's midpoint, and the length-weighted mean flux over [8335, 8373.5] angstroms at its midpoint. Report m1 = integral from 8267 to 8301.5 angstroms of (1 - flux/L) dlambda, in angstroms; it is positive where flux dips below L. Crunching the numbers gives 1.4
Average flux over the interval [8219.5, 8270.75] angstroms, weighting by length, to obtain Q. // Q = 7.92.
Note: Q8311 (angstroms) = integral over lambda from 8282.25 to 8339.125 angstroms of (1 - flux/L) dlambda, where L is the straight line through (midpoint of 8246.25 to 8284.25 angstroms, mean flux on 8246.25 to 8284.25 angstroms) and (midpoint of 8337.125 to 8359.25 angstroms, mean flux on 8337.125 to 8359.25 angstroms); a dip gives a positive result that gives -3.6 angstroms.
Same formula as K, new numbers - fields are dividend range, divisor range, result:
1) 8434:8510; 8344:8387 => 1.10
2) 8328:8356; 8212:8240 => 1.22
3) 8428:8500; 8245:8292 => 1.22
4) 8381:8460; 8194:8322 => 1.21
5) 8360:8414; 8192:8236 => 1.27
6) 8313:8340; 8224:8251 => 1.26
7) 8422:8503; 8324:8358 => 1.12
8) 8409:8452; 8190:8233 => 1.31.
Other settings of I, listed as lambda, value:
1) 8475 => 10.5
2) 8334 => 9.26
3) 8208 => 7.34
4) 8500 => 10.9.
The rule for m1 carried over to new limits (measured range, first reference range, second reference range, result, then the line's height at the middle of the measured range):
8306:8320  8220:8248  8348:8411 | -0.7 angstroms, 8.5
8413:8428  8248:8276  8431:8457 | -1.1 angstroms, 9.28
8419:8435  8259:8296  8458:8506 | 1.3 angstroms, 9.18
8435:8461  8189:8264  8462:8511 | -2.1 angstroms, 9.23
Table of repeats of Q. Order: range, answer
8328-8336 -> 8.77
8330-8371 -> 8.83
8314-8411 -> 9.08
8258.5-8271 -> 8.64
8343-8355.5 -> 7.5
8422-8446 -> 9.3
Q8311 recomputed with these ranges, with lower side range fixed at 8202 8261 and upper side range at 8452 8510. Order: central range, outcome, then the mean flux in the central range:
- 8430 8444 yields 0.3 angstroms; 8.94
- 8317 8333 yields -2.1 angstroms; 9.44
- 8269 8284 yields 1.1 angstroms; 7.41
